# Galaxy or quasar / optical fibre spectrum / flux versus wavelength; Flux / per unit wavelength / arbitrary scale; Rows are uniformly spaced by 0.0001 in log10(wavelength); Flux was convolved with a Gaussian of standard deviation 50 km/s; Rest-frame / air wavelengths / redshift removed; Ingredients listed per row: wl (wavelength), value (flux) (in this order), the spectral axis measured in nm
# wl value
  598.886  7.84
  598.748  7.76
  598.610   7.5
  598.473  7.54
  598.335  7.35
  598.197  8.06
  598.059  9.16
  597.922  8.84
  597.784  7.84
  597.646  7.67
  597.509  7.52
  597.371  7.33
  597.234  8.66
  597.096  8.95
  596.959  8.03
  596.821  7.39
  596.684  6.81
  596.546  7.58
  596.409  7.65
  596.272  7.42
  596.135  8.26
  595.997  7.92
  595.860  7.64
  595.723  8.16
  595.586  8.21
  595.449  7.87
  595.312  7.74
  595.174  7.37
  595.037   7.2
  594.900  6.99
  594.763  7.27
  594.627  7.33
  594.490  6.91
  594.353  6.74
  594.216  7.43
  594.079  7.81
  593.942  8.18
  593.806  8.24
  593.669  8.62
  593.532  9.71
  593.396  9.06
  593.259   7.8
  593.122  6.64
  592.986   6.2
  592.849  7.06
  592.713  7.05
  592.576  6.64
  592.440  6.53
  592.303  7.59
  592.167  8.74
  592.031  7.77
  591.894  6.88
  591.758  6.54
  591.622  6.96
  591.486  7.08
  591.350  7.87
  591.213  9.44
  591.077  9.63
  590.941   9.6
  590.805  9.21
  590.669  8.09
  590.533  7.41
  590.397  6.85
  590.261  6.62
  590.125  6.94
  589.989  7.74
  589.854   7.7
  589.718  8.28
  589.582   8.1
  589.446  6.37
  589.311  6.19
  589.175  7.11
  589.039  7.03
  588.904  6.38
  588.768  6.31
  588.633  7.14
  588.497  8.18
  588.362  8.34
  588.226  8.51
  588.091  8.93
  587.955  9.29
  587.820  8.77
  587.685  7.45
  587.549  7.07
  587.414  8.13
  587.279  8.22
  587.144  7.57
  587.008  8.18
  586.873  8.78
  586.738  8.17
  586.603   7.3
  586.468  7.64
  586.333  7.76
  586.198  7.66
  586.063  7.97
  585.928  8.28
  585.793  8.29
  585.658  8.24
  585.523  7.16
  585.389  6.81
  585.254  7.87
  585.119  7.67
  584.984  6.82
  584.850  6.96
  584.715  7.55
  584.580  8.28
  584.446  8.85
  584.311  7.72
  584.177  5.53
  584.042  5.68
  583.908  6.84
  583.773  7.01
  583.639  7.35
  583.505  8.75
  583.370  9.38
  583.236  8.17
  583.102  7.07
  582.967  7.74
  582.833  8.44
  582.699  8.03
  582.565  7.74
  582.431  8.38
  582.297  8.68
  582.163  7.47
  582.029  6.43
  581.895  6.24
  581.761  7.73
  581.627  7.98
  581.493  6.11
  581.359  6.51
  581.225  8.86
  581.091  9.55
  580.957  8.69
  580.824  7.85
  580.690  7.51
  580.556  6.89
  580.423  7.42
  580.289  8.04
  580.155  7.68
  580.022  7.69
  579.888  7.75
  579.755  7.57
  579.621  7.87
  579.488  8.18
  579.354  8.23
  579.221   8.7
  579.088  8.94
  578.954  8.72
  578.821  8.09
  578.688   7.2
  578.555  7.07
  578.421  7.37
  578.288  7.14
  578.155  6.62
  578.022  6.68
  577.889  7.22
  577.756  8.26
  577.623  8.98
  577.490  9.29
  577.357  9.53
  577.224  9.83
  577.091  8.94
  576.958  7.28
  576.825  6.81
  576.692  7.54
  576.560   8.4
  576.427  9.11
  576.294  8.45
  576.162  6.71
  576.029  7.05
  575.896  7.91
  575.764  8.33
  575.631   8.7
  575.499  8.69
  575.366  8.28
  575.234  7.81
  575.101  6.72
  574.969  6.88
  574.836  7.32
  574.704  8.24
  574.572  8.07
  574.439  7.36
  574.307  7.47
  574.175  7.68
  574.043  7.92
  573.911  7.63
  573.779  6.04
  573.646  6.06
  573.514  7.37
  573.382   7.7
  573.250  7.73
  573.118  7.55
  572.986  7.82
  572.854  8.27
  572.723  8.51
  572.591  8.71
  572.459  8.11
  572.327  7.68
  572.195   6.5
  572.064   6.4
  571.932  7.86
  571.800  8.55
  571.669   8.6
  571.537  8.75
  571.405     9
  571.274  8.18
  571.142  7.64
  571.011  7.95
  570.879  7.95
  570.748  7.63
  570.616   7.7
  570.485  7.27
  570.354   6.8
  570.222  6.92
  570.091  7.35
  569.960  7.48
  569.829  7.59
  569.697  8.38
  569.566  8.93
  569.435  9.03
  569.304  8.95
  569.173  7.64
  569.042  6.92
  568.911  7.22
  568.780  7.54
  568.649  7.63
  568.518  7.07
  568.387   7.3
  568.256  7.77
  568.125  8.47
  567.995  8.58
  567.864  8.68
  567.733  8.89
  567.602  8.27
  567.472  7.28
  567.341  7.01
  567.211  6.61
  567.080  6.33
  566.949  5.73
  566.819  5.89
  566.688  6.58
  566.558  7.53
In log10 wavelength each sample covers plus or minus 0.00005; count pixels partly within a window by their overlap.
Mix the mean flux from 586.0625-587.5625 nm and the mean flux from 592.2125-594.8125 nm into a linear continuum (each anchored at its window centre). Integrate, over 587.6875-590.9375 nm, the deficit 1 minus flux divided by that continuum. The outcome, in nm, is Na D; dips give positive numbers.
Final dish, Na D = 0.04 nm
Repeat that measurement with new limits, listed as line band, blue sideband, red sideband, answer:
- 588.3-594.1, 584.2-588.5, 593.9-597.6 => 0.12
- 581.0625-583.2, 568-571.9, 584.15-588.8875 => 0.05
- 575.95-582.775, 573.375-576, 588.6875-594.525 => -0.25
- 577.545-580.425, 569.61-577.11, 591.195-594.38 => -0.04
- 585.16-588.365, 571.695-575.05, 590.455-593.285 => -0.16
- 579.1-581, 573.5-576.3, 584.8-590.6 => -0.07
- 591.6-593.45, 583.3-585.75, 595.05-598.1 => 0.12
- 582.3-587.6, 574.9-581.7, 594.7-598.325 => 0.10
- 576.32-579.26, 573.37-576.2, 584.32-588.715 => -0.17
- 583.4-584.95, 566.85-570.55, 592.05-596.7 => 0.05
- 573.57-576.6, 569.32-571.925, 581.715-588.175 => 0.09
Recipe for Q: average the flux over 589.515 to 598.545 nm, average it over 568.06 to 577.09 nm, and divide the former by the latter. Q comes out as 1.0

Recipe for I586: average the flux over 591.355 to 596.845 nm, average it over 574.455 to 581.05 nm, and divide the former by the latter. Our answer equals 0.95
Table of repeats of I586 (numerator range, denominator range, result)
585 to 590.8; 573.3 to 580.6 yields 0.98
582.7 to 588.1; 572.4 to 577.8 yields 0.98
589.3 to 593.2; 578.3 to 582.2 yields 0.97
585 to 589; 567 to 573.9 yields 1.02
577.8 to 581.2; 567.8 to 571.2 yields 1.00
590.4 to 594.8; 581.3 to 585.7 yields 1.03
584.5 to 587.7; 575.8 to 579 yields 0.98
